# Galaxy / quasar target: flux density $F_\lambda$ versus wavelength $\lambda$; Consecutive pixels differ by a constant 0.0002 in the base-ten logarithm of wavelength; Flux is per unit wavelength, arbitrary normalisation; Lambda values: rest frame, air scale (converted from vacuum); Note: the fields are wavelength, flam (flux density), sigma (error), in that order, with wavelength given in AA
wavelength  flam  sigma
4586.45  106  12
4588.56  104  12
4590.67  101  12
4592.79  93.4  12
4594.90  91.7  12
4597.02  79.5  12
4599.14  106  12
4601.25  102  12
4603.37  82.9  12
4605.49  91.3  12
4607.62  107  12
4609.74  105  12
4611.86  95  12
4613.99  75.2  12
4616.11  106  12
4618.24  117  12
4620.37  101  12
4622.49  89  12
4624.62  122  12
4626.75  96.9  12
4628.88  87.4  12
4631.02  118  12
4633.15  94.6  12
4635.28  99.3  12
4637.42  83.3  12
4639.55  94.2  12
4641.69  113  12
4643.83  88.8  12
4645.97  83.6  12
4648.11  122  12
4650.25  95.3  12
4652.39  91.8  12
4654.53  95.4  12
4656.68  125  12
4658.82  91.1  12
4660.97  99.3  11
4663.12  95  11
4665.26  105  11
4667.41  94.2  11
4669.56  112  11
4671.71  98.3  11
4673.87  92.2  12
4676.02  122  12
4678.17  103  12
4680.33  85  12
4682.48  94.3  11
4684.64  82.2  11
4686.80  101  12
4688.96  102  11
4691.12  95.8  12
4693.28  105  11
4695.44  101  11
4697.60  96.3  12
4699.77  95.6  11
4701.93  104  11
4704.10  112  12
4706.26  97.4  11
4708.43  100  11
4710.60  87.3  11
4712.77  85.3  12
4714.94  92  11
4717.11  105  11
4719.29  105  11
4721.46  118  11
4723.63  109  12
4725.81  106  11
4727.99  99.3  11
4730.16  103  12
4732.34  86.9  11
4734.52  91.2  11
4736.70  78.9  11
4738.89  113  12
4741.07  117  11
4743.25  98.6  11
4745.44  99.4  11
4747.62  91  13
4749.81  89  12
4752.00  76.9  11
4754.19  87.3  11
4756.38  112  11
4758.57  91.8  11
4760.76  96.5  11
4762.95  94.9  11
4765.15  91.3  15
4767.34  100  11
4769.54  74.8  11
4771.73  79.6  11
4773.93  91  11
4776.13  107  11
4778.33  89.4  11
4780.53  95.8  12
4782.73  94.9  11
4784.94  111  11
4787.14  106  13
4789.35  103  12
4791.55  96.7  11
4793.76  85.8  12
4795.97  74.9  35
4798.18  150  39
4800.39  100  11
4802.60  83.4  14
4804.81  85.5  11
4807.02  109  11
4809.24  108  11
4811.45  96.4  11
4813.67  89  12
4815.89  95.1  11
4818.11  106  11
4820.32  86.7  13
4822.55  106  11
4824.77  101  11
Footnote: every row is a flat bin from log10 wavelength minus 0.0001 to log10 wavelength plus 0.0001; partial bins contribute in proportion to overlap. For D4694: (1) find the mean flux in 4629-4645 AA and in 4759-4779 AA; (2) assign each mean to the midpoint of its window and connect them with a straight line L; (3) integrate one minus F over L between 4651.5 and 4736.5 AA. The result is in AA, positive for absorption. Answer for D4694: -3.7 AA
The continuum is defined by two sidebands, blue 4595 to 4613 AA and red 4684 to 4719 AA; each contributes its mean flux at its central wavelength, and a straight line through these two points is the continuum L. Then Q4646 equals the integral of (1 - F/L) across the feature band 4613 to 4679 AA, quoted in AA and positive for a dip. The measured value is -2.5 AA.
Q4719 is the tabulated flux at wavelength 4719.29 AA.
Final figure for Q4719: 105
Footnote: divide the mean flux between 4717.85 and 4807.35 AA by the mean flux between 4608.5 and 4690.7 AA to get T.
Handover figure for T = 0.98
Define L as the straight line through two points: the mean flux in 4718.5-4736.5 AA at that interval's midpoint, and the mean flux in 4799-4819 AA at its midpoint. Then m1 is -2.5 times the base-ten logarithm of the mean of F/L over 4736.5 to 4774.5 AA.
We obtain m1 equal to 0.068 mag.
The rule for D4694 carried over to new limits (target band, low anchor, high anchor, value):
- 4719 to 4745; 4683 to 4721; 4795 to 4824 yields -0.89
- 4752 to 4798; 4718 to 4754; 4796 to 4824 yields 2.11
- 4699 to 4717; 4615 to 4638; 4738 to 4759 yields 0.33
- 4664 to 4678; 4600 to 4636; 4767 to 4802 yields -0.71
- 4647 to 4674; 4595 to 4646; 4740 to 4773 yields -1.47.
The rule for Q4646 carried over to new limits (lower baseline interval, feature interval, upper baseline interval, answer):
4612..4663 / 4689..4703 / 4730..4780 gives -0.5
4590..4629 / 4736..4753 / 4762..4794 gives -0.1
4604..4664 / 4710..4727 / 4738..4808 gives -0.6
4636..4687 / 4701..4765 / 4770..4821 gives -0.1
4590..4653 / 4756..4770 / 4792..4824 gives 0.5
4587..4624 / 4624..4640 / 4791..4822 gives -0.3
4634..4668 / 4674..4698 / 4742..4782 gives -0.5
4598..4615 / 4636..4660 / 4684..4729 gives -0.3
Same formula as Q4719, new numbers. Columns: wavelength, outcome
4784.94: 111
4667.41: 94.2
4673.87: 92.2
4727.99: 99.3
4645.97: 83.6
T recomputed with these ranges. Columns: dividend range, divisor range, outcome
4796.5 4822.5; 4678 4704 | 1.03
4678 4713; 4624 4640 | 0.98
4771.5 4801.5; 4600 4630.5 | 1.01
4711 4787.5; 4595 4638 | 0.99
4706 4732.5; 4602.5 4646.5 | 1.02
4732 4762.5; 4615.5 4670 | 0.95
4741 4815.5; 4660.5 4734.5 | 0.96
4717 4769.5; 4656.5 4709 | 0.98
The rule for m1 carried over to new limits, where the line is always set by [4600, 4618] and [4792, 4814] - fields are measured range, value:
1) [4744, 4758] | 0.060 mag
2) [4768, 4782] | 0.094 mag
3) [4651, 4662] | -0.036 mag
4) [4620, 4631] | -0.045 mag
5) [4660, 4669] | -0.022 mag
